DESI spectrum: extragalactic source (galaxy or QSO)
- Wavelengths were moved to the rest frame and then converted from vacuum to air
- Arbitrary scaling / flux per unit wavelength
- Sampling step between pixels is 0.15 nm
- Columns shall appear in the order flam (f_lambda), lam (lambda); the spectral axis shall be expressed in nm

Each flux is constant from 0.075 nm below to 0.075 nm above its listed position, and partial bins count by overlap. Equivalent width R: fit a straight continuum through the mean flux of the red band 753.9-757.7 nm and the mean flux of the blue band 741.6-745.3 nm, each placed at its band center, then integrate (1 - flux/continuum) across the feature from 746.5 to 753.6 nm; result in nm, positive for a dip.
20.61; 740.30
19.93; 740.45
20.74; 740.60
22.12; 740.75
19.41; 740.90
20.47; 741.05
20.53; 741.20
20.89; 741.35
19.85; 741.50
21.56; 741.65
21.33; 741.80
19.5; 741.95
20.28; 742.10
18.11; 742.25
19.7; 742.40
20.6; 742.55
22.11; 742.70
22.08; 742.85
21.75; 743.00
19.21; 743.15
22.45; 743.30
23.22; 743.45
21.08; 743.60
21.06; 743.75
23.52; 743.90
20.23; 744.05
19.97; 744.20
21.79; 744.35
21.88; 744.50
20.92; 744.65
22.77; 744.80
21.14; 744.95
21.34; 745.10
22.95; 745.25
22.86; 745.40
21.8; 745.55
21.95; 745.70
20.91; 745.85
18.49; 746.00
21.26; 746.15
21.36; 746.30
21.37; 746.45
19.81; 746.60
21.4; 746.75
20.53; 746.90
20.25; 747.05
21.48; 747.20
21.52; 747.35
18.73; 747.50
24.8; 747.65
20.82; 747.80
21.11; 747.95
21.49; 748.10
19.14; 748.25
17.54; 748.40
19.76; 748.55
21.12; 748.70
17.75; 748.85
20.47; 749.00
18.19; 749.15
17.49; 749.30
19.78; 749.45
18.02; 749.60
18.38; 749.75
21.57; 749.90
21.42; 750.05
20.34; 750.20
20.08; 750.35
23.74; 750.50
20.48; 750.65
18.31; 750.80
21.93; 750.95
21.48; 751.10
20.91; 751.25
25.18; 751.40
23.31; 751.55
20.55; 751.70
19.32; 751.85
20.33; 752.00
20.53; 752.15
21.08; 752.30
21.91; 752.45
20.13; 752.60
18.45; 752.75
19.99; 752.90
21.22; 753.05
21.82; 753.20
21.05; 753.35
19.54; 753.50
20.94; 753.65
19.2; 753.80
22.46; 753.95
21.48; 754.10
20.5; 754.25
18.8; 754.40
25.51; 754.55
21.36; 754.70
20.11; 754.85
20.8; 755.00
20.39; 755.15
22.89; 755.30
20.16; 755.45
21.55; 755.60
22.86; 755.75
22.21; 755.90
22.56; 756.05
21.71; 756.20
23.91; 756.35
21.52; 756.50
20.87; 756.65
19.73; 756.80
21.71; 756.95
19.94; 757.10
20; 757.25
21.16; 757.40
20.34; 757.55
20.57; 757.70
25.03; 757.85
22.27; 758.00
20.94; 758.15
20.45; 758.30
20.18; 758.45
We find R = 0.26 nm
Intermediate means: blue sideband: 21.2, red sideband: 21.4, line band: 20.5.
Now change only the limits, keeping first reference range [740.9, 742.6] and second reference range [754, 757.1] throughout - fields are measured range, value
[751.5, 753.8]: 0.07 nm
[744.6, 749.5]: 0.01 nm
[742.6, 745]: -0.14 nm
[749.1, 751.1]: 0.09 nm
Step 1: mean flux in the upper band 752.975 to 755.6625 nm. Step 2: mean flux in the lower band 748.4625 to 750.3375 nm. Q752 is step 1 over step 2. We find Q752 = 1.1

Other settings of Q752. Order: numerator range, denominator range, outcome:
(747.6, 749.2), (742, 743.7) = 0.96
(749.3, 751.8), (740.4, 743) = 1.01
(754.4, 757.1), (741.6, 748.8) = 1.03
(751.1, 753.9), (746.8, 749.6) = 1.04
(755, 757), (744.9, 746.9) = 1.02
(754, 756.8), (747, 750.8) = 1.07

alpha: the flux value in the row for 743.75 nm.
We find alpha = 21.06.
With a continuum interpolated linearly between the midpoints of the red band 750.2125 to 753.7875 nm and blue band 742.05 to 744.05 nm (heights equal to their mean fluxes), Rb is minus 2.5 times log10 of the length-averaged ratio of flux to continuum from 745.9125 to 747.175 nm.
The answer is 0.024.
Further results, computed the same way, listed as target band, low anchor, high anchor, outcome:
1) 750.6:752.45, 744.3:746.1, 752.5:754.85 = -0.01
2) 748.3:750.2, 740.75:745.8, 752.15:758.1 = 0.10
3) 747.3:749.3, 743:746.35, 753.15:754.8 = 0.07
